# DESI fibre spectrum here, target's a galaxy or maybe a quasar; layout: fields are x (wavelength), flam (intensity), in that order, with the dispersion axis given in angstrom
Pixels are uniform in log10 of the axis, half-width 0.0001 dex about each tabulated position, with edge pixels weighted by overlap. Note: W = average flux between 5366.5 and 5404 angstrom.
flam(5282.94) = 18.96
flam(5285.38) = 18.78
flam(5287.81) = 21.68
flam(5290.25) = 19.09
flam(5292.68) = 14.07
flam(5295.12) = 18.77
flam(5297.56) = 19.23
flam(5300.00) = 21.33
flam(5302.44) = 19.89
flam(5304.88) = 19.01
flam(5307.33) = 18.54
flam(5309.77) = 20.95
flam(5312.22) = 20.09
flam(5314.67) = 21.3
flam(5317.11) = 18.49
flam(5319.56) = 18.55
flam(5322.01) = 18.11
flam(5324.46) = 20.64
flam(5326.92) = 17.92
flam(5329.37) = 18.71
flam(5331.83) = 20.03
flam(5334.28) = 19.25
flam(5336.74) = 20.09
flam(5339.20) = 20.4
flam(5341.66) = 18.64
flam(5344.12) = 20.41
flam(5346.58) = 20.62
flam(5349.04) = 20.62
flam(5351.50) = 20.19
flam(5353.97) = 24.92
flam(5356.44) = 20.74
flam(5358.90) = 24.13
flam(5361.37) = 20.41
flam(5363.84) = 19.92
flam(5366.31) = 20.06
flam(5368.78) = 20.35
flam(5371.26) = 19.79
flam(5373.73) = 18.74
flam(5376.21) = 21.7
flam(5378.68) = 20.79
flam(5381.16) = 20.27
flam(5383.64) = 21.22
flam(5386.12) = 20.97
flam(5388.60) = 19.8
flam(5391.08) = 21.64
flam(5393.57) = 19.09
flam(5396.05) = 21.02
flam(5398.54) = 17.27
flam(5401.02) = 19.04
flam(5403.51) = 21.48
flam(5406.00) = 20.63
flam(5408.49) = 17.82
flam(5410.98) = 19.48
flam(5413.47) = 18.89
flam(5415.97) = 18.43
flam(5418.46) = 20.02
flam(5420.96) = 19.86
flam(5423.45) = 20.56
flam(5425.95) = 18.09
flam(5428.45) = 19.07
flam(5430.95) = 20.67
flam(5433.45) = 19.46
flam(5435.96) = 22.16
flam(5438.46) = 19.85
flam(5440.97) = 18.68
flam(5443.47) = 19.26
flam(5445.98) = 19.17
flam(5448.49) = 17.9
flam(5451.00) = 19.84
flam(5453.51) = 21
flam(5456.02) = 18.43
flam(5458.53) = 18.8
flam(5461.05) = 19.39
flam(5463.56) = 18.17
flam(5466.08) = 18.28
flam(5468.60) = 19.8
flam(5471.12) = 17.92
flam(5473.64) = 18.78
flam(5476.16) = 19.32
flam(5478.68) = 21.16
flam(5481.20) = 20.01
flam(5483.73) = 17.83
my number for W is 20.2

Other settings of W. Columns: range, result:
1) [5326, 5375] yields 20.3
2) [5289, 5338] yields 19.2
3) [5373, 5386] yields 20.6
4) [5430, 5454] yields 19.7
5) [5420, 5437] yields 20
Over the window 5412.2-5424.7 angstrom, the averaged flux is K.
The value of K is 19.6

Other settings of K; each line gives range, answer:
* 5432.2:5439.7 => 20.5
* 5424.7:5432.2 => 19.3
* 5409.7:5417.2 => 18.9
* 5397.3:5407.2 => 19.6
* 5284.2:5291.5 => 19.8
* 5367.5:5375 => 19.6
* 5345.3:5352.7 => 20.5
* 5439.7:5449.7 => 18.8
